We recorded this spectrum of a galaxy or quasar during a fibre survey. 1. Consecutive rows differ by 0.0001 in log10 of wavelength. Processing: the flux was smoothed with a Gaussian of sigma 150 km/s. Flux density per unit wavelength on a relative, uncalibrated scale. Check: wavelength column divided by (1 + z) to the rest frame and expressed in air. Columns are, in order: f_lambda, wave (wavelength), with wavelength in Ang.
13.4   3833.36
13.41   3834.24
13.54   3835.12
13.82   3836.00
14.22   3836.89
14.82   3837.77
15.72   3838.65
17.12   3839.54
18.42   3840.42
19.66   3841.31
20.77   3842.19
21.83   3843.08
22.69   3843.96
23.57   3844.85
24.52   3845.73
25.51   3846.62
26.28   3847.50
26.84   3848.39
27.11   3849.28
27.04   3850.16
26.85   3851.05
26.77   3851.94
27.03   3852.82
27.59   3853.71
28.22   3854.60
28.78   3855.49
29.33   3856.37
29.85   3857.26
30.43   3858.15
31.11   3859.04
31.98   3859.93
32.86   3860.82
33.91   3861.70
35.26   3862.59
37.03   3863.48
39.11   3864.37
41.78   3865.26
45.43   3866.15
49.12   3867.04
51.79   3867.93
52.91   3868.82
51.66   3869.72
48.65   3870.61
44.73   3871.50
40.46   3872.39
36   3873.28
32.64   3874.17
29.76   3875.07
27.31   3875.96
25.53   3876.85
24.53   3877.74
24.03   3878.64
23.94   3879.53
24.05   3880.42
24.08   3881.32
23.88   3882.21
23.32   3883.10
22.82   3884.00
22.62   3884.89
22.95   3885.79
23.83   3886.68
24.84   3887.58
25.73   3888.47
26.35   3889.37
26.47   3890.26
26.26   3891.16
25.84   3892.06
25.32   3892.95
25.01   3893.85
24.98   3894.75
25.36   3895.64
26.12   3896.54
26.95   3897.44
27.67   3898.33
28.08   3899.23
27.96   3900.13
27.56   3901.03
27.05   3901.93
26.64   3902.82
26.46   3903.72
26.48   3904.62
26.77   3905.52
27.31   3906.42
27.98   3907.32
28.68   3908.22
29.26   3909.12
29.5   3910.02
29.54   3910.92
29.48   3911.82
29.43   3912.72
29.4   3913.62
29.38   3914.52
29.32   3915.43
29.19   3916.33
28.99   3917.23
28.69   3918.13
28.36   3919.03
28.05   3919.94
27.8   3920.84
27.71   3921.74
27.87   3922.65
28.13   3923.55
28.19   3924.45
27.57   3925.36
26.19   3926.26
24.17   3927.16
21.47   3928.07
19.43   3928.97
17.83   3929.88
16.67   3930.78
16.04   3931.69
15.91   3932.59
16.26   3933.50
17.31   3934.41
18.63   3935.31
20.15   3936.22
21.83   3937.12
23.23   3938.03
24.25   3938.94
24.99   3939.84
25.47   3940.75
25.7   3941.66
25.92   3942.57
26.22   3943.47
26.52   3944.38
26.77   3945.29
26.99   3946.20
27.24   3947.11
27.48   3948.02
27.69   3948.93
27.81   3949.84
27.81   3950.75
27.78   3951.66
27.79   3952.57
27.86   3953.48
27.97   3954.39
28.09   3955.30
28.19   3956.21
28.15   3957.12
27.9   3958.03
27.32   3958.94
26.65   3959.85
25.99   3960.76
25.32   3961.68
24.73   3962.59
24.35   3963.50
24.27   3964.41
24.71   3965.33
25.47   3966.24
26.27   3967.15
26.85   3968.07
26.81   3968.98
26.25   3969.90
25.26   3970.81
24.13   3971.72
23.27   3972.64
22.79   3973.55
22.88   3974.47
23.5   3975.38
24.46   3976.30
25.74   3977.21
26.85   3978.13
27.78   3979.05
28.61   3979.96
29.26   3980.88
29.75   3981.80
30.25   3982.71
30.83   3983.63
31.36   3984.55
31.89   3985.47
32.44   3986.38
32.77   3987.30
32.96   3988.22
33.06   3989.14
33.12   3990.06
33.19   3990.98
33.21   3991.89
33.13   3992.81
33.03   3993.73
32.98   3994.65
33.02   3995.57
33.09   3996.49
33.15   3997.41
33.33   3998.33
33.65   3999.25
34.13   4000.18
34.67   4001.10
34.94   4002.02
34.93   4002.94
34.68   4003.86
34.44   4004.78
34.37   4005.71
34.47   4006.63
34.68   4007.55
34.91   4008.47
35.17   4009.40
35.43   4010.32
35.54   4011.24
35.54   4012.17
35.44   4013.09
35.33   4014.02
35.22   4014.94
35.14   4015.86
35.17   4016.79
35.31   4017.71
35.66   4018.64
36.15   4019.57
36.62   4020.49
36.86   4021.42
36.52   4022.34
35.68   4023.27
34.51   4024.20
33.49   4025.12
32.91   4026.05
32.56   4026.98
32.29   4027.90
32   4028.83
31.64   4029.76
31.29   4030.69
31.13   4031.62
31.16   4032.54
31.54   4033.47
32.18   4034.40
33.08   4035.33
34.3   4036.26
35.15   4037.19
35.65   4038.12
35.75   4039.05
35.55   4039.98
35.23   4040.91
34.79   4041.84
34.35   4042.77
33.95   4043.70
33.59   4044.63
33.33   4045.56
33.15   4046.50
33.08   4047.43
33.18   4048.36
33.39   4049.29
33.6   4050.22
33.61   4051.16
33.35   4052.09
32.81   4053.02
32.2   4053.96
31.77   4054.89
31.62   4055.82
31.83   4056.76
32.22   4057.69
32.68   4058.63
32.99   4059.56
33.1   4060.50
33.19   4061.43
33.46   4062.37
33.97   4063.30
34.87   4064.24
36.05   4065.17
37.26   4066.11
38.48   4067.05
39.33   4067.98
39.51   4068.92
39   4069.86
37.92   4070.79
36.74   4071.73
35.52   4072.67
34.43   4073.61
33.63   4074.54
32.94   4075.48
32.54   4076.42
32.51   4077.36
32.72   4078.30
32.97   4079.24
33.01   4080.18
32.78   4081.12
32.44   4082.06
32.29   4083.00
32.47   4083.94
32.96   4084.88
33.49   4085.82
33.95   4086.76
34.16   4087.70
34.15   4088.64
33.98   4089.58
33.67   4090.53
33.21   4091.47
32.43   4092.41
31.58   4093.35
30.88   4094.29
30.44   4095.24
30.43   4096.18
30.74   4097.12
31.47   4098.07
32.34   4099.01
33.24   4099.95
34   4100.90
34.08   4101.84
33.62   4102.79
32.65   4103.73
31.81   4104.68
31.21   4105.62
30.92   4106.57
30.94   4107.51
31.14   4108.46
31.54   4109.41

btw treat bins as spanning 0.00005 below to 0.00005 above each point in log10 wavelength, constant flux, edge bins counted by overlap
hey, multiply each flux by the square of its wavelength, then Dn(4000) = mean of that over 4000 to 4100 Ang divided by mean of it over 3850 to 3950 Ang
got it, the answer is 1.3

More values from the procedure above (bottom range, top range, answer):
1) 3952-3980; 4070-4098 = 1.35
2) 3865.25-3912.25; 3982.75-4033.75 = 1.20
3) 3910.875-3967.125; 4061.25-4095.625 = 1.43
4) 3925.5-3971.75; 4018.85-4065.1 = 1.43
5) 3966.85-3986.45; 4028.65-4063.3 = 1.27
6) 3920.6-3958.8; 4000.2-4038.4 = 1.45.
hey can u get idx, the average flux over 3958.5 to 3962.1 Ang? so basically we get 26.3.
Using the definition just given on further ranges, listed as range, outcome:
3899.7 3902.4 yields 27.6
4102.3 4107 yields 32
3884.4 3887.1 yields 23.2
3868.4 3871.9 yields 49.4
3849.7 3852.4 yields 27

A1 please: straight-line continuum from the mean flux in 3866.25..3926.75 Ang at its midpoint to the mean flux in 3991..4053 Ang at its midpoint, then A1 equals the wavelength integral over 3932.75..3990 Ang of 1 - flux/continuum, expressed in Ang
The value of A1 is 9.8 Ang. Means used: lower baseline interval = 29.3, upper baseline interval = 34.1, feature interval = 26.4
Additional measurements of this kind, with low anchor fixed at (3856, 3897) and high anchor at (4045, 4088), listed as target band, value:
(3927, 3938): 4.6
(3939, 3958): 3.1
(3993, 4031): -1.3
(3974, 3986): 1.8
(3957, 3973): 3.4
